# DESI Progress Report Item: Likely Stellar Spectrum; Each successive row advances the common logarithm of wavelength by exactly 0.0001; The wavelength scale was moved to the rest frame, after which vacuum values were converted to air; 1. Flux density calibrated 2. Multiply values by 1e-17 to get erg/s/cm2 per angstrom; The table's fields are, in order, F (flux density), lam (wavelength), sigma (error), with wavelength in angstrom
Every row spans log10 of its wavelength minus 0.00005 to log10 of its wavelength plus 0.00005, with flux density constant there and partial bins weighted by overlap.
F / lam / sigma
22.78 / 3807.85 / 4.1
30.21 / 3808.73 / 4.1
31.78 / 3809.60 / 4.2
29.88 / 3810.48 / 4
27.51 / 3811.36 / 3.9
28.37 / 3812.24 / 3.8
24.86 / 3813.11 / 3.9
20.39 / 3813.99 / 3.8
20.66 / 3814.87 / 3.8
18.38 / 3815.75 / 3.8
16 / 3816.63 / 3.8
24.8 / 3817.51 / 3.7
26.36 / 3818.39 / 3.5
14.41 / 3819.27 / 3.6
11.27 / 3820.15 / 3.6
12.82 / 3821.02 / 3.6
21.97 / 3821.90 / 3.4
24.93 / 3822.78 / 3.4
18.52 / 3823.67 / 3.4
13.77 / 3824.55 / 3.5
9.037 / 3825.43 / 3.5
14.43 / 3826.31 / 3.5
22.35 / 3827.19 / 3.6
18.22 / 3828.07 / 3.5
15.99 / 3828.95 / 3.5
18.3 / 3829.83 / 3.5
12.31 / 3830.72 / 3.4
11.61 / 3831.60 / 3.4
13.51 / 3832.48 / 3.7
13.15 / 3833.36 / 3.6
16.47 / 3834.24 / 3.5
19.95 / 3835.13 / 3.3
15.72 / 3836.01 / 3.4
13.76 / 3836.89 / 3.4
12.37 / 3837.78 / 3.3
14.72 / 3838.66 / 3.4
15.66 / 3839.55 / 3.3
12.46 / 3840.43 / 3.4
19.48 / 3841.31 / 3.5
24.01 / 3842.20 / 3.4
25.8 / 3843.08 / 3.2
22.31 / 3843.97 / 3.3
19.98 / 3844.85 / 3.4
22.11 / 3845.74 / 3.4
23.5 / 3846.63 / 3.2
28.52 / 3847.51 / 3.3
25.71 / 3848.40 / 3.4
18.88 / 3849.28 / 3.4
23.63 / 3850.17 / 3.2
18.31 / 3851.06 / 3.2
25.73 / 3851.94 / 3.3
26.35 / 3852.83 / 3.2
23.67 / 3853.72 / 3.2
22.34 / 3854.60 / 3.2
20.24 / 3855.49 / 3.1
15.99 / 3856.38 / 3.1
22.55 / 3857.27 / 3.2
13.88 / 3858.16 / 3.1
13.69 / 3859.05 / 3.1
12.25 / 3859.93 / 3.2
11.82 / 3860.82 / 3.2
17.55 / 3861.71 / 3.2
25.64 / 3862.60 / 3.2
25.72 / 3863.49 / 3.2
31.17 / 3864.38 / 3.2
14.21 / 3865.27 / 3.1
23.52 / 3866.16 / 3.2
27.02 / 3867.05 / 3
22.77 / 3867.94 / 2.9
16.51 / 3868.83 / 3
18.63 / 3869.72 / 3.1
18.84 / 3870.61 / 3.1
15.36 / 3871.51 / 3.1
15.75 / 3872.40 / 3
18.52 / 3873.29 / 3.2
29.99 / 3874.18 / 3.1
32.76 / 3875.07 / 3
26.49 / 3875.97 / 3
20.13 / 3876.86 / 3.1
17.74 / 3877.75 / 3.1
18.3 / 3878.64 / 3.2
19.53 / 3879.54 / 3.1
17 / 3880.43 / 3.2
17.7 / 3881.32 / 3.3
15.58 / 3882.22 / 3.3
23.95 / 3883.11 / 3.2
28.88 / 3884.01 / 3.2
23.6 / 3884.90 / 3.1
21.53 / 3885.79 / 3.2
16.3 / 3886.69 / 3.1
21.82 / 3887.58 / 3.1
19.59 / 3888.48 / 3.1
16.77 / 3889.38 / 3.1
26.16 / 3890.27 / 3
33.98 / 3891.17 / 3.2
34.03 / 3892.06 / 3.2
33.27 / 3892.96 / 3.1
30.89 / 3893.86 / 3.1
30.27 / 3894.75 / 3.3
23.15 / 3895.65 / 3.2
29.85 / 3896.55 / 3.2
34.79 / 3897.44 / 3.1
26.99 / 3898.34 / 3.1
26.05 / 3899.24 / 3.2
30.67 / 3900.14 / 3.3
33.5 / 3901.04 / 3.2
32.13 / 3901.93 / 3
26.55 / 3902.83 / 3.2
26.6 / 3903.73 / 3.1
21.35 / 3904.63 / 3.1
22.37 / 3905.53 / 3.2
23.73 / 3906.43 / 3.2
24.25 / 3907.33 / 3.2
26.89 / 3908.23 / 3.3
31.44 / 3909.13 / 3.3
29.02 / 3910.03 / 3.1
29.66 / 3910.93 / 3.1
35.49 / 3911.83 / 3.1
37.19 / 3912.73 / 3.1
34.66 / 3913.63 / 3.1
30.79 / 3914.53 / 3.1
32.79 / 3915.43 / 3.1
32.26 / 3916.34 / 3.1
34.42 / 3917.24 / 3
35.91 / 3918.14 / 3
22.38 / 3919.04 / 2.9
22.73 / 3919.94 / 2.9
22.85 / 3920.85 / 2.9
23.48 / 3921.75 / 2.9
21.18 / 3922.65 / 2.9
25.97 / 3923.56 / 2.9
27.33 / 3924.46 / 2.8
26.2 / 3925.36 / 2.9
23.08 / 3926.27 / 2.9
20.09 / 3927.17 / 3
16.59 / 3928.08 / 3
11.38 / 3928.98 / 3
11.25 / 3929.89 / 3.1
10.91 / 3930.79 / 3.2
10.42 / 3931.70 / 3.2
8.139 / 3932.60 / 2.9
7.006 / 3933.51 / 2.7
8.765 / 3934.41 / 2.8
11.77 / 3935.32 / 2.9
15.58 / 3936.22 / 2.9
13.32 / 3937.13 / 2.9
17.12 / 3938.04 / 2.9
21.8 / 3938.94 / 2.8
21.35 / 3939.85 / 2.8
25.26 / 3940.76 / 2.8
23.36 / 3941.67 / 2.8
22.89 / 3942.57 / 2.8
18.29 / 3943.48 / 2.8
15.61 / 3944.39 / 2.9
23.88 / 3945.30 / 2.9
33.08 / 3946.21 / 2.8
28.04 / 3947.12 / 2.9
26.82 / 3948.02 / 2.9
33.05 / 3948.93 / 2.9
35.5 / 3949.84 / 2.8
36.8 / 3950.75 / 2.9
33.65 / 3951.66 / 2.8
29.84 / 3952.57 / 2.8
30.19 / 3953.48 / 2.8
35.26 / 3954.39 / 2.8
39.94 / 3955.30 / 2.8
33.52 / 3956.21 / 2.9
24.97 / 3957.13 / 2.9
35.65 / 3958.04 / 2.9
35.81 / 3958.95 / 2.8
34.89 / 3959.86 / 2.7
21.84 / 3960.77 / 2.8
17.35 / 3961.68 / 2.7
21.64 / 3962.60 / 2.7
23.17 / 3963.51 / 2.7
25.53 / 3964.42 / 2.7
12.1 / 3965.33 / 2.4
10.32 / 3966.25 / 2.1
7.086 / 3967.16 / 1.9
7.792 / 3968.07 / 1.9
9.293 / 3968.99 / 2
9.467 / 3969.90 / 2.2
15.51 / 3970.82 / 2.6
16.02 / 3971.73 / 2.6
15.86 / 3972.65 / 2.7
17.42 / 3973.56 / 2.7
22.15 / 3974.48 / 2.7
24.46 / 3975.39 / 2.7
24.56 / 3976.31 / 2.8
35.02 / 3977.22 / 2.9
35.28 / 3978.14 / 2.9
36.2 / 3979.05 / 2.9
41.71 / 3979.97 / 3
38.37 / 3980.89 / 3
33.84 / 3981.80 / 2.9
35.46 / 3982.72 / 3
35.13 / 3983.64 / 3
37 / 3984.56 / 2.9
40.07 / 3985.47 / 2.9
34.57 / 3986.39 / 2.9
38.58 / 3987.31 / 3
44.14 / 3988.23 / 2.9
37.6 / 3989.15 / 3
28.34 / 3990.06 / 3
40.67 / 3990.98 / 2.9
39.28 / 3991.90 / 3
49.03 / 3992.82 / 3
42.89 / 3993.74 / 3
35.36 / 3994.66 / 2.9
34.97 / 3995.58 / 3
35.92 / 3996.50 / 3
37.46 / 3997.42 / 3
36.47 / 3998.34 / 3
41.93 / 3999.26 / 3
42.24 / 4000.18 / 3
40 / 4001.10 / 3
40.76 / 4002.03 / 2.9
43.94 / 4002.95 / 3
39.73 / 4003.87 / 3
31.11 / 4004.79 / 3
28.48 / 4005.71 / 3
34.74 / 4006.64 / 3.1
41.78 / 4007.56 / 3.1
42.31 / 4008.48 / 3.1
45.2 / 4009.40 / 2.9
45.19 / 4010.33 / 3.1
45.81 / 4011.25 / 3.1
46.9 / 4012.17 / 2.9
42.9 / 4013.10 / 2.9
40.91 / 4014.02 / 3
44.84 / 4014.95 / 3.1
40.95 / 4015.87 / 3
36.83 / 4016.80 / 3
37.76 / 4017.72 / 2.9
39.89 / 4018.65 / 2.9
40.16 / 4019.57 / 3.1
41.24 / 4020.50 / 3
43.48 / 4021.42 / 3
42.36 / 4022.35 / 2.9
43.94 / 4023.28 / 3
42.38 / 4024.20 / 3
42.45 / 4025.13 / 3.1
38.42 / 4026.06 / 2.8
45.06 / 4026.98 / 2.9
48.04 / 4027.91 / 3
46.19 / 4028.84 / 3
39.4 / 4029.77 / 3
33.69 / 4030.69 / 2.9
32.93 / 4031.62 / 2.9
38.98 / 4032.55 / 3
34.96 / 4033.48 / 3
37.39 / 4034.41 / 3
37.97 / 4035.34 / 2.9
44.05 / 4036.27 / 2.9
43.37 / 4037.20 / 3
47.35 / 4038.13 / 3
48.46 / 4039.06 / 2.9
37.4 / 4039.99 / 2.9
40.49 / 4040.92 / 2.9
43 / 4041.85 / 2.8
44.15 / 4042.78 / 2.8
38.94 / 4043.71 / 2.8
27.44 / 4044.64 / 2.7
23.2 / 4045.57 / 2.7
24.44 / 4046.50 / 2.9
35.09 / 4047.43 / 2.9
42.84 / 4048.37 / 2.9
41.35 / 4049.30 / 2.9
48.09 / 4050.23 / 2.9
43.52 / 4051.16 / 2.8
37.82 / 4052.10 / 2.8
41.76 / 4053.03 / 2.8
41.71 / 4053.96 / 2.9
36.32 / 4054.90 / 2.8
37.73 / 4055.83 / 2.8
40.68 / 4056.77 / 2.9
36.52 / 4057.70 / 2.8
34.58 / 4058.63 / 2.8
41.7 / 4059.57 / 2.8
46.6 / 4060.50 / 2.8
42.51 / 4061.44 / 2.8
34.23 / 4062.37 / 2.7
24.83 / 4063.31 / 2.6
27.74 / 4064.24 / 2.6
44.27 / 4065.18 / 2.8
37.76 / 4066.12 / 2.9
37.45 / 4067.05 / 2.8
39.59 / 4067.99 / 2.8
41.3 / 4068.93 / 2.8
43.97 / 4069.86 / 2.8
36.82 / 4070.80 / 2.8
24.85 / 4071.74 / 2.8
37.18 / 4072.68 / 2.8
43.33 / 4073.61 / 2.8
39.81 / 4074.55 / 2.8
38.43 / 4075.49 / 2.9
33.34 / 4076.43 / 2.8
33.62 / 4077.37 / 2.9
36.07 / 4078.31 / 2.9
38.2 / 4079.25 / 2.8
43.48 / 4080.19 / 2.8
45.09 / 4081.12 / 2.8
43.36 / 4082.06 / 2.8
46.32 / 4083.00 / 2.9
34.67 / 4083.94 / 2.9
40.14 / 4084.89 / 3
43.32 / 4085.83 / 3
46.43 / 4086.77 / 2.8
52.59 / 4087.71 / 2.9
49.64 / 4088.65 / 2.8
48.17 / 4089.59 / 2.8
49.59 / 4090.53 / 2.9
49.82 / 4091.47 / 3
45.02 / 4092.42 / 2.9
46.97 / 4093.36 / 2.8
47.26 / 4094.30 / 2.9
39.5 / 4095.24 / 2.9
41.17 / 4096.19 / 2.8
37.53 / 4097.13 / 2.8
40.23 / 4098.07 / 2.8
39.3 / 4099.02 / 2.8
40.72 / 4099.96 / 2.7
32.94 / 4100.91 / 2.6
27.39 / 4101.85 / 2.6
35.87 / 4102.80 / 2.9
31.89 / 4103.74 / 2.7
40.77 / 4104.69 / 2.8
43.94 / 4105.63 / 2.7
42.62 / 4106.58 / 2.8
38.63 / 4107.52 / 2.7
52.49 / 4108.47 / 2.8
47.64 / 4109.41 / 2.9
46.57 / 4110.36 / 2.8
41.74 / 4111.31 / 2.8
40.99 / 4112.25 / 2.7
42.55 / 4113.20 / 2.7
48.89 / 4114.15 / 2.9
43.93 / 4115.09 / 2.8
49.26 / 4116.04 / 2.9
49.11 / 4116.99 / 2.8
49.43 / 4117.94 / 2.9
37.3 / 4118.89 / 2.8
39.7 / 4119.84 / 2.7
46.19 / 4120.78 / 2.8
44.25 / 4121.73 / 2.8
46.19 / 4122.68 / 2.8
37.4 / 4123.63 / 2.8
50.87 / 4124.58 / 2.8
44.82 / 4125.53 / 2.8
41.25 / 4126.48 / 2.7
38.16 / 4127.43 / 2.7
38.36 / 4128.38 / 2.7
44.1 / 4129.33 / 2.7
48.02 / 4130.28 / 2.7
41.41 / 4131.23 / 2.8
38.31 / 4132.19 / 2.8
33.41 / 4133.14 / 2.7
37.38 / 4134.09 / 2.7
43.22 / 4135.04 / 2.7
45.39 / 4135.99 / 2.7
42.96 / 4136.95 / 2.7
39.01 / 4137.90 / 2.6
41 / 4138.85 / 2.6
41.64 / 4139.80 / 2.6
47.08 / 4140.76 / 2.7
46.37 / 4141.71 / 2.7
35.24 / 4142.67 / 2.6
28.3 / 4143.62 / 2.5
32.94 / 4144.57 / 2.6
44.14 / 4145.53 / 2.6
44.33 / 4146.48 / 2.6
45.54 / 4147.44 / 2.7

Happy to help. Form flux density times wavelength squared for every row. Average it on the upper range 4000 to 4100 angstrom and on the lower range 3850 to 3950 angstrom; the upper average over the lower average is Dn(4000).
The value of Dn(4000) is 1.88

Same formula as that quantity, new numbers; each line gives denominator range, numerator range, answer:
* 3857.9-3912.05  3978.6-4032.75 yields 1.77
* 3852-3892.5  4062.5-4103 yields 2.09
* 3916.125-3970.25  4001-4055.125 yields 1.87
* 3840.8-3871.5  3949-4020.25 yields 1.68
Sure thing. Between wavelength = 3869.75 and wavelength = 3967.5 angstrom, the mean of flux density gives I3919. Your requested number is 24.4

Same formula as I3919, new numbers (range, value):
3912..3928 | 27.7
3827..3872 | 19.3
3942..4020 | 32.3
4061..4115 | 40.7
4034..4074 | 38.6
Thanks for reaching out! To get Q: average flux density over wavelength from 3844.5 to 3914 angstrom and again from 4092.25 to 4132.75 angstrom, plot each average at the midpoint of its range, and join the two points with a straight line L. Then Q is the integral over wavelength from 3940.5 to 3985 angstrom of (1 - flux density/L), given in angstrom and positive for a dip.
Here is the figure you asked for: 6.16 angstrom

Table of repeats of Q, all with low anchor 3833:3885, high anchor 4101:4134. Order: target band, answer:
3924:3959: 5.7 angstrom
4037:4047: -0.6 angstrom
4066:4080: 0.3 angstrom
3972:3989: -1.1 angstrom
